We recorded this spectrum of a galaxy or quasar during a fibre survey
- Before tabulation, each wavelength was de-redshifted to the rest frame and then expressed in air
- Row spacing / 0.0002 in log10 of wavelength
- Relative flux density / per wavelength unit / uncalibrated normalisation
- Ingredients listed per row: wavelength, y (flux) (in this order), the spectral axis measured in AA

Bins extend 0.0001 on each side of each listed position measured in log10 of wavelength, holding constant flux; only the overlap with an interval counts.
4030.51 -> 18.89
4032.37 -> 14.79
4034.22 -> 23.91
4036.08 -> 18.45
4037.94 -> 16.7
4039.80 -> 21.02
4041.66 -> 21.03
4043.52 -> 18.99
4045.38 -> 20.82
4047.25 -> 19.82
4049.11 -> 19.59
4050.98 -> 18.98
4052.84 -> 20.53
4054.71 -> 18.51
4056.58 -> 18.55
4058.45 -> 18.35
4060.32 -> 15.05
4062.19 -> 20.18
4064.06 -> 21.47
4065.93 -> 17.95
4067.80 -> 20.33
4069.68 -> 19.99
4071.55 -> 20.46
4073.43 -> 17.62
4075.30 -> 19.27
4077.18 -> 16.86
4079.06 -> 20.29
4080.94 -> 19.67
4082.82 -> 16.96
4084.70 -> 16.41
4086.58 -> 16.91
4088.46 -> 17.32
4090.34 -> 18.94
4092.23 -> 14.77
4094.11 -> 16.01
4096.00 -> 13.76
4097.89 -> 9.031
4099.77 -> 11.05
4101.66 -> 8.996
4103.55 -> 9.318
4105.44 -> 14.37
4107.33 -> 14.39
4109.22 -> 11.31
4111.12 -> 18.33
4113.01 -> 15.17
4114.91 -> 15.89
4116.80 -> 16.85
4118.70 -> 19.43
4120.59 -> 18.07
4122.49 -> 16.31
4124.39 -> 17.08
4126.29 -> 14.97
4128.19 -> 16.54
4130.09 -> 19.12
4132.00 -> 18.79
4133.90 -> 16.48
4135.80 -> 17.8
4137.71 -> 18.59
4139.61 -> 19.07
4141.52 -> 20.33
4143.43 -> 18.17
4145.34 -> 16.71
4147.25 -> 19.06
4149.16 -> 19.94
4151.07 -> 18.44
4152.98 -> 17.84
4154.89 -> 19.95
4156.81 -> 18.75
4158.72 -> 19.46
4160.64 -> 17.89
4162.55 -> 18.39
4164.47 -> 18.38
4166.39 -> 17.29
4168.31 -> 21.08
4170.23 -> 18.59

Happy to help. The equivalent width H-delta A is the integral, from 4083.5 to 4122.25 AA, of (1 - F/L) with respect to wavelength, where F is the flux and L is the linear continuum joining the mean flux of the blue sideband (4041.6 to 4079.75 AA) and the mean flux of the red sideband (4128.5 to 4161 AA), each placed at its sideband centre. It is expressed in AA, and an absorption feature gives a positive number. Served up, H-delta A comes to 8.3 AA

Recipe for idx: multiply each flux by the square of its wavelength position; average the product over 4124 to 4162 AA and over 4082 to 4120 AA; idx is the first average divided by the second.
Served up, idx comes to 1.26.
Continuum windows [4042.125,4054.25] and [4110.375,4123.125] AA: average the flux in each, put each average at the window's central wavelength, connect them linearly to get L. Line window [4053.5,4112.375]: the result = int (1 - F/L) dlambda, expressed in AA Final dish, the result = 6.3 AA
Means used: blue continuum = 19.8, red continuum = 17.2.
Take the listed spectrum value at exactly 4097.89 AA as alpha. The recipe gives 9.031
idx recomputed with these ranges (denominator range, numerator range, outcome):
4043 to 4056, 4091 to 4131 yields 0.78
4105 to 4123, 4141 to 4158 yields 1.19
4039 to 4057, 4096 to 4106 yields 0.56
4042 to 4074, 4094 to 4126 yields 0.77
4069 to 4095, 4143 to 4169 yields 1.08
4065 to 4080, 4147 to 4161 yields 1.03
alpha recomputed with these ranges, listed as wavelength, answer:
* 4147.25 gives 19.06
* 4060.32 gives 15.05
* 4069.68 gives 19.99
